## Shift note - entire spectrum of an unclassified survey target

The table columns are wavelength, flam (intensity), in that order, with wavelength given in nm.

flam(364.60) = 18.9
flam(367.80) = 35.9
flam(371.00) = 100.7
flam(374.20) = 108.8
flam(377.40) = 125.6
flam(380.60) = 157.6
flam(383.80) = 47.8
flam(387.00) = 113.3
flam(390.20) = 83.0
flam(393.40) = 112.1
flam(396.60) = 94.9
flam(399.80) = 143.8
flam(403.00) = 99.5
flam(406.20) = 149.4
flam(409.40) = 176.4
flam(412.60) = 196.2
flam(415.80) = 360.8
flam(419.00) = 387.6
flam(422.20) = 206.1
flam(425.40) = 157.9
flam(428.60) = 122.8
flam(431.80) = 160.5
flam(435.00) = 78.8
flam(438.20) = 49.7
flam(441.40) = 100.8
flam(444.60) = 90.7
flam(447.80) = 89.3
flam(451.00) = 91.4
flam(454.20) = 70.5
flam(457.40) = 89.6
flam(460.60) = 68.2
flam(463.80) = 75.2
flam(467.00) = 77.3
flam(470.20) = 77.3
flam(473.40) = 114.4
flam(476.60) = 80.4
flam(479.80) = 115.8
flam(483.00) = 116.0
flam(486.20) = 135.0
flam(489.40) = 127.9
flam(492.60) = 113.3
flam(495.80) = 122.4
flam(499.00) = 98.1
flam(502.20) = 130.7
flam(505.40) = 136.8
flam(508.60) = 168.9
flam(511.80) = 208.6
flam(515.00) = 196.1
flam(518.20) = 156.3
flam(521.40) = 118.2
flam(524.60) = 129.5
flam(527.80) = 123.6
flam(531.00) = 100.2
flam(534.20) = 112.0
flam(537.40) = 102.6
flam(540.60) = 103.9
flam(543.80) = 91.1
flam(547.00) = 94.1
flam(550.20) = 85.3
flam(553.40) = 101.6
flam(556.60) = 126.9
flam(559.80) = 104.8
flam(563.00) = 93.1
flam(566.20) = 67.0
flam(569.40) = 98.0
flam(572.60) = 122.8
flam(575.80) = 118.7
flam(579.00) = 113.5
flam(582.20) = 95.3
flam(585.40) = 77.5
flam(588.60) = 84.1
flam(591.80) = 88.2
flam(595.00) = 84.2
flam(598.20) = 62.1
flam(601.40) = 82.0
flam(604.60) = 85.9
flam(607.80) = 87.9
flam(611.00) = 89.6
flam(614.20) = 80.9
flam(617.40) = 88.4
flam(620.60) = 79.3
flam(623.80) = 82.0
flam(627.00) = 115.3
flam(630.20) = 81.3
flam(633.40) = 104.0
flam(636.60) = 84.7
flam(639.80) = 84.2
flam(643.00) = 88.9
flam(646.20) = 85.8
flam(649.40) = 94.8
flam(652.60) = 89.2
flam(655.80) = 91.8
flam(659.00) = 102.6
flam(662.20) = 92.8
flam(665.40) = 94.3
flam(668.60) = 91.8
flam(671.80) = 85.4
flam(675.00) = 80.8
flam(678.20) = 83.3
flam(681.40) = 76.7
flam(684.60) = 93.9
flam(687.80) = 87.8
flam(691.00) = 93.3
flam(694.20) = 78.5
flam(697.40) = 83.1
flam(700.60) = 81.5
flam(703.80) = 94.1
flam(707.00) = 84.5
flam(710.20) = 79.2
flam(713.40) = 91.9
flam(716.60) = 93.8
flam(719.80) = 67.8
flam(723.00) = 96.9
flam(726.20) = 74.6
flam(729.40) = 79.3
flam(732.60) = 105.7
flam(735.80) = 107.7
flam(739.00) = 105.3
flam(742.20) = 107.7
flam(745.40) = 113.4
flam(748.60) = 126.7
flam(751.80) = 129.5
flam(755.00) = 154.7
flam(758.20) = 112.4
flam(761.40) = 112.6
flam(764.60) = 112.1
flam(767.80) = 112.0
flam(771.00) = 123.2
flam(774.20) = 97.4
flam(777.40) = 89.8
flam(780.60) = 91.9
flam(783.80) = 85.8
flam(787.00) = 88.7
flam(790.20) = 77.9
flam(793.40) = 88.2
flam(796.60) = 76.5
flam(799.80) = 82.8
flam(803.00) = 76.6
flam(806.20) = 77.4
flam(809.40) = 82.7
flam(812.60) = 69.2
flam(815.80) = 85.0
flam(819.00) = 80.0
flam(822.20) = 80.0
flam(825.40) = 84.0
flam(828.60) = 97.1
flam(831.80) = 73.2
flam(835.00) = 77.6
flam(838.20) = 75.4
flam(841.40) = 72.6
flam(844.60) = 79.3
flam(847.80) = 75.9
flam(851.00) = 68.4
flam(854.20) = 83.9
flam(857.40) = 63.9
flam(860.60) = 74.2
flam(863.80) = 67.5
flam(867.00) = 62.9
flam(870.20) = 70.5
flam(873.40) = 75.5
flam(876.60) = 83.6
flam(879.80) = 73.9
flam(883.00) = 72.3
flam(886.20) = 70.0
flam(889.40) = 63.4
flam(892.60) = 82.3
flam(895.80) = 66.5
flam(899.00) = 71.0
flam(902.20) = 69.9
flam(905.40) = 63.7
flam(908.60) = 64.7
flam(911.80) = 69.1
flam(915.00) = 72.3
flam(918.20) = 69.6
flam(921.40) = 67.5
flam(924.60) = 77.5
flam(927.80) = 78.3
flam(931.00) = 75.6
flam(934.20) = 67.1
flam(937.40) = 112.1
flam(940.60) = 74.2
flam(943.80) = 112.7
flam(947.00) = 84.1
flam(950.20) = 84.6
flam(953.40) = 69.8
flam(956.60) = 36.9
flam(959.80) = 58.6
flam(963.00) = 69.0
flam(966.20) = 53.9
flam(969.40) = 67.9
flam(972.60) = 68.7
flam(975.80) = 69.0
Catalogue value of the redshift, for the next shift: 1.698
